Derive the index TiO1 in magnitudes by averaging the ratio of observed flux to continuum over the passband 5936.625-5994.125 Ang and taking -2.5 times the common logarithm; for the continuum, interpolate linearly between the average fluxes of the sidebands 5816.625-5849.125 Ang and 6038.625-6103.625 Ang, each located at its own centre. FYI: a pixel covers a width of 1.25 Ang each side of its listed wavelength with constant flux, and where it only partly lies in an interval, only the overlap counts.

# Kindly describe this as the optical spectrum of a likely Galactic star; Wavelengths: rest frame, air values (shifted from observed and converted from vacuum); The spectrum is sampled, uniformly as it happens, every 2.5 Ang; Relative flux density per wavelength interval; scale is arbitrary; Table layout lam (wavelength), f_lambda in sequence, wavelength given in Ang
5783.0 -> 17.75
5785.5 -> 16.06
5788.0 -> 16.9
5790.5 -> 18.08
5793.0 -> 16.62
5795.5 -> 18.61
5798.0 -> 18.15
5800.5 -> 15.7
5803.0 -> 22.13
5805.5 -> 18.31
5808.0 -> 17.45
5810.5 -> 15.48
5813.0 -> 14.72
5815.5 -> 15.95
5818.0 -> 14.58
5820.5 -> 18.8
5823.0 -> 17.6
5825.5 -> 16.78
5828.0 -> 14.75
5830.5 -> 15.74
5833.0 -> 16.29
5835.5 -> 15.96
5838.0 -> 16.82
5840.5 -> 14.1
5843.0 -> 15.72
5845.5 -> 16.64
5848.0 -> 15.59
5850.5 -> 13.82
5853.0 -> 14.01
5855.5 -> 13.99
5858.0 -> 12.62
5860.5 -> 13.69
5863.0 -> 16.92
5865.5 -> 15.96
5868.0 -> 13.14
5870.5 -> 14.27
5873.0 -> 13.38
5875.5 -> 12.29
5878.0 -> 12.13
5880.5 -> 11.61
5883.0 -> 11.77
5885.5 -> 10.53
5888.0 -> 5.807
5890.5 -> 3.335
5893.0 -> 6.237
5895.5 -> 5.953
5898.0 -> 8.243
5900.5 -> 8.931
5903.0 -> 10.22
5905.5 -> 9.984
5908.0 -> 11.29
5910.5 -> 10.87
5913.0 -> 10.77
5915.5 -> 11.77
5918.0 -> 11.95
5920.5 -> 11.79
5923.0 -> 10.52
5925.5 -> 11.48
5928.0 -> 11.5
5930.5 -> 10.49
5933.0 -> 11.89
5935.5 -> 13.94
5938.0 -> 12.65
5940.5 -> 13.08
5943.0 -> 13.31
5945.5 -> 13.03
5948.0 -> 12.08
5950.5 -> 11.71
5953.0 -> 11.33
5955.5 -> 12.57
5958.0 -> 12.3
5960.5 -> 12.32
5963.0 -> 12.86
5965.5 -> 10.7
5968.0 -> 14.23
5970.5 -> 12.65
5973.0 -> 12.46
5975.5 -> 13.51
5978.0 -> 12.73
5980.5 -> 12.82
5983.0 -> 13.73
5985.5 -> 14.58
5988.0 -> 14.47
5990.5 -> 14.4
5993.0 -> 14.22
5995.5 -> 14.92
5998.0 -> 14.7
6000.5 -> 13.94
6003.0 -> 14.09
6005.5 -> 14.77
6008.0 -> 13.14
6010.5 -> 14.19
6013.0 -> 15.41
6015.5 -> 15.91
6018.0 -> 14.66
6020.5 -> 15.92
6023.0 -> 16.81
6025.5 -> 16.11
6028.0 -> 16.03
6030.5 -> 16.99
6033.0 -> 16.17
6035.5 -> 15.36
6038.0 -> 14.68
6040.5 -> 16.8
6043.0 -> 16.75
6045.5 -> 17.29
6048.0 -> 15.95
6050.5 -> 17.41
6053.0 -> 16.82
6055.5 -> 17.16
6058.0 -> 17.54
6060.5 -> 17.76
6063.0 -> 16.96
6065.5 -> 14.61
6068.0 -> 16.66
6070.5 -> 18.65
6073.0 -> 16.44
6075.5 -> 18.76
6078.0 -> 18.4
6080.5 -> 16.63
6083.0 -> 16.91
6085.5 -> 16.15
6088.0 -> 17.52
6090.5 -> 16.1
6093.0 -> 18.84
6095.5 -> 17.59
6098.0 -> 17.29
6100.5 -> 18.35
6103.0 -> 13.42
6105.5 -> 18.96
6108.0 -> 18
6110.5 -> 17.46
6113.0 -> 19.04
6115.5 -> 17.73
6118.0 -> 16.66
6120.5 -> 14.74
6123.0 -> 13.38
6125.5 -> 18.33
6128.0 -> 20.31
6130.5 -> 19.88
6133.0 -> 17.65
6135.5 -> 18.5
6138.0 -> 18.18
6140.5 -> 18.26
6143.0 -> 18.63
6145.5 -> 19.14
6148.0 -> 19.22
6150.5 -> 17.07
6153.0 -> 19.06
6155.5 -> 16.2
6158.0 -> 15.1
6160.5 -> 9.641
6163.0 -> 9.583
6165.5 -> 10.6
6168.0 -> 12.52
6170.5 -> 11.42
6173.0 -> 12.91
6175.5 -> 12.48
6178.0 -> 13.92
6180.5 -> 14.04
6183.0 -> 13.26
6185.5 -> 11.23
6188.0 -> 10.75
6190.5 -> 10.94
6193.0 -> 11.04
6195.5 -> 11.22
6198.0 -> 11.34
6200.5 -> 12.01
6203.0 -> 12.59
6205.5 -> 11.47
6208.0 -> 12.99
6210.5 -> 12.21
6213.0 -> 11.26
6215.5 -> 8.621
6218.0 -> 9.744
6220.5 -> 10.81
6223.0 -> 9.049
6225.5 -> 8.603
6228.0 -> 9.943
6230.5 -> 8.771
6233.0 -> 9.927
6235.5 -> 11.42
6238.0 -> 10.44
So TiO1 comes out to 0.27 mag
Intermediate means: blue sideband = 16.1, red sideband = 17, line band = 12.9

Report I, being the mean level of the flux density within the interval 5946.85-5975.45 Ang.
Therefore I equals 12.3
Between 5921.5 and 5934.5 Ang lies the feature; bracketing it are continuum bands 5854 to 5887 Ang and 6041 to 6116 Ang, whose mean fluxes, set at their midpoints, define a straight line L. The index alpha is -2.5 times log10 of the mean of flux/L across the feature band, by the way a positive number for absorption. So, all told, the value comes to 0.26 mag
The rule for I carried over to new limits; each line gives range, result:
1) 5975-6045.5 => 15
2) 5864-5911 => 10.3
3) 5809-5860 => 15.5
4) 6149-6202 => 12.7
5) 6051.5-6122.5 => 17.1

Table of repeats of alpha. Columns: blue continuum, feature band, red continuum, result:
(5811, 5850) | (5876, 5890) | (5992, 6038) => 0.48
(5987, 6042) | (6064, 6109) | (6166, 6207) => -0.23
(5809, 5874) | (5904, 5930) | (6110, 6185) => 0.35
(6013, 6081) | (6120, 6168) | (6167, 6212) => -0.21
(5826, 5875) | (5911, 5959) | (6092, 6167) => 0.28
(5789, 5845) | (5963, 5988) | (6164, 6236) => 0.11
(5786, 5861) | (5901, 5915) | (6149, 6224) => 0.40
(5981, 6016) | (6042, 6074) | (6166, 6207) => -0.23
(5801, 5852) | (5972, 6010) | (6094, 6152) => 0.23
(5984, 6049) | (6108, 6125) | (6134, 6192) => -0.14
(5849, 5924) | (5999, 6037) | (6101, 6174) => -0.10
